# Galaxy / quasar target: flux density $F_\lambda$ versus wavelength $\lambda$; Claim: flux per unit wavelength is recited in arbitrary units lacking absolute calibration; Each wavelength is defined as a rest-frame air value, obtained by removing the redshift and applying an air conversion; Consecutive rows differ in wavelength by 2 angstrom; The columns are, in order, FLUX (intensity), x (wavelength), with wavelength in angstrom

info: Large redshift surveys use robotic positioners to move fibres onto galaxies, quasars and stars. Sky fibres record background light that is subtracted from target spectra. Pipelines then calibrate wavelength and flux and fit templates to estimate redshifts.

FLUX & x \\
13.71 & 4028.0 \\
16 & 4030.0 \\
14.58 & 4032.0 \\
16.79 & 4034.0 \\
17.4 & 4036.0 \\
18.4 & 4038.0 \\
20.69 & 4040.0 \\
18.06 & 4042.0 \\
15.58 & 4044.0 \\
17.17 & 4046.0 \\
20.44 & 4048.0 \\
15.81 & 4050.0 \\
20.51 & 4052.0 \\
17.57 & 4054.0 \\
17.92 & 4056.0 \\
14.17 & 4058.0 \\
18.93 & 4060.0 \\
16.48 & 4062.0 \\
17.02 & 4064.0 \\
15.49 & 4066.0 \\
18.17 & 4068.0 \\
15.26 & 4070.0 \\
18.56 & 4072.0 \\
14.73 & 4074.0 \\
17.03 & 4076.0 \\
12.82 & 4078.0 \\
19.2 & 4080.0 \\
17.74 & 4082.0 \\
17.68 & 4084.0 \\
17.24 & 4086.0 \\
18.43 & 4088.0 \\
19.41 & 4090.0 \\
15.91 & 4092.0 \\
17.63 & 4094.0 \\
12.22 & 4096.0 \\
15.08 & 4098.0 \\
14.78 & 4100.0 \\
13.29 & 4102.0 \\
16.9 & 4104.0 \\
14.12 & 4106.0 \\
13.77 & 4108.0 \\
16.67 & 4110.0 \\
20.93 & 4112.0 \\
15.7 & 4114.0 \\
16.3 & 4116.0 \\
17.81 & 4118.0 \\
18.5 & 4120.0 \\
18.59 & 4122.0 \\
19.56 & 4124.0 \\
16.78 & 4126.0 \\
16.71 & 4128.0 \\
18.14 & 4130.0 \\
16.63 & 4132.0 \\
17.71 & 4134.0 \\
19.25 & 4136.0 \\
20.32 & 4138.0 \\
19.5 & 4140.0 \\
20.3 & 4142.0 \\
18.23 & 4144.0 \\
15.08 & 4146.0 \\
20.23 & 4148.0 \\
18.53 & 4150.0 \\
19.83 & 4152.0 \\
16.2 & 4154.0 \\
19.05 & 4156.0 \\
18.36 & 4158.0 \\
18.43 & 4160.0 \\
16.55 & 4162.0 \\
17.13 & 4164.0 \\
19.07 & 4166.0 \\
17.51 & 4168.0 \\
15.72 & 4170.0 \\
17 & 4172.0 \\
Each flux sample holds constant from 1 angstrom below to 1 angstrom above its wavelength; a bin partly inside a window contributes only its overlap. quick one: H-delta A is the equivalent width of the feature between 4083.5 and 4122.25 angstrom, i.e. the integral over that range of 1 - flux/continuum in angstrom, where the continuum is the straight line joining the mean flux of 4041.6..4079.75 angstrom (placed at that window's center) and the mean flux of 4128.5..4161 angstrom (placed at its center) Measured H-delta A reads 2.7 angstrom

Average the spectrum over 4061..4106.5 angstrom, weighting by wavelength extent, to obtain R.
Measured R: 16.3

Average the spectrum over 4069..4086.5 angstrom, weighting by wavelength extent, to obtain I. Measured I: 16.7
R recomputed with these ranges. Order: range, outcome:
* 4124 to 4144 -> 18.4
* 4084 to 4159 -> 17.4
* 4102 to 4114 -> 16.1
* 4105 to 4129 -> 17.1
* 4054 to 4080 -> 16.5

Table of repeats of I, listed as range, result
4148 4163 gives 18.3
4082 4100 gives 16.7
